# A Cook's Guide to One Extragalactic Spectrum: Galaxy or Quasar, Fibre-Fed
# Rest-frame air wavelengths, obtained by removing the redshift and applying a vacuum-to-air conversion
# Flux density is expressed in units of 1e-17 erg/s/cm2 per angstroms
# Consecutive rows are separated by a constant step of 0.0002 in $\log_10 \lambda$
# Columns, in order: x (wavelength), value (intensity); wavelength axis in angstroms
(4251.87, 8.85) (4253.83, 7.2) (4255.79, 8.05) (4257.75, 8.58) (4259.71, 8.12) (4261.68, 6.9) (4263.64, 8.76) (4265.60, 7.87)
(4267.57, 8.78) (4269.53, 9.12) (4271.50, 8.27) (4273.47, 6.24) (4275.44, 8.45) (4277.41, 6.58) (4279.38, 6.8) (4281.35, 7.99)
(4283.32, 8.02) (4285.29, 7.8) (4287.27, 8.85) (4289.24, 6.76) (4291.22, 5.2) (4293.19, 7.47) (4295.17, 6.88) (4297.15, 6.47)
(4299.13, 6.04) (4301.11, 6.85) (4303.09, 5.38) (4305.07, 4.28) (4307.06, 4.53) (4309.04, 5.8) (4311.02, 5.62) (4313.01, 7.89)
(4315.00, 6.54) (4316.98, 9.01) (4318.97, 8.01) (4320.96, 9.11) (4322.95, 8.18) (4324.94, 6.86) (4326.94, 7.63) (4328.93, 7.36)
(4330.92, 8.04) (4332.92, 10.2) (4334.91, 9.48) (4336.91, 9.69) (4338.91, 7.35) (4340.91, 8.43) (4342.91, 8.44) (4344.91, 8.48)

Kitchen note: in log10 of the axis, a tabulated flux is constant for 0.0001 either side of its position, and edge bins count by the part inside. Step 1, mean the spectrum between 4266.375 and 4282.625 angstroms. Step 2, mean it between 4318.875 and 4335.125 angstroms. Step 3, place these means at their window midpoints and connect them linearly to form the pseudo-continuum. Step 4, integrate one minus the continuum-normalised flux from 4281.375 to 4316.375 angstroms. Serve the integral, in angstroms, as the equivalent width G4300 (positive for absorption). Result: 6.31 angstroms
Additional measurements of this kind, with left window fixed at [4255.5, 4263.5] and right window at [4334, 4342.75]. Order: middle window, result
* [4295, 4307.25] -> 3.8 angstroms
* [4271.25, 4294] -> 2.4 angstroms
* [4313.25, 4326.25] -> 0.9 angstroms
